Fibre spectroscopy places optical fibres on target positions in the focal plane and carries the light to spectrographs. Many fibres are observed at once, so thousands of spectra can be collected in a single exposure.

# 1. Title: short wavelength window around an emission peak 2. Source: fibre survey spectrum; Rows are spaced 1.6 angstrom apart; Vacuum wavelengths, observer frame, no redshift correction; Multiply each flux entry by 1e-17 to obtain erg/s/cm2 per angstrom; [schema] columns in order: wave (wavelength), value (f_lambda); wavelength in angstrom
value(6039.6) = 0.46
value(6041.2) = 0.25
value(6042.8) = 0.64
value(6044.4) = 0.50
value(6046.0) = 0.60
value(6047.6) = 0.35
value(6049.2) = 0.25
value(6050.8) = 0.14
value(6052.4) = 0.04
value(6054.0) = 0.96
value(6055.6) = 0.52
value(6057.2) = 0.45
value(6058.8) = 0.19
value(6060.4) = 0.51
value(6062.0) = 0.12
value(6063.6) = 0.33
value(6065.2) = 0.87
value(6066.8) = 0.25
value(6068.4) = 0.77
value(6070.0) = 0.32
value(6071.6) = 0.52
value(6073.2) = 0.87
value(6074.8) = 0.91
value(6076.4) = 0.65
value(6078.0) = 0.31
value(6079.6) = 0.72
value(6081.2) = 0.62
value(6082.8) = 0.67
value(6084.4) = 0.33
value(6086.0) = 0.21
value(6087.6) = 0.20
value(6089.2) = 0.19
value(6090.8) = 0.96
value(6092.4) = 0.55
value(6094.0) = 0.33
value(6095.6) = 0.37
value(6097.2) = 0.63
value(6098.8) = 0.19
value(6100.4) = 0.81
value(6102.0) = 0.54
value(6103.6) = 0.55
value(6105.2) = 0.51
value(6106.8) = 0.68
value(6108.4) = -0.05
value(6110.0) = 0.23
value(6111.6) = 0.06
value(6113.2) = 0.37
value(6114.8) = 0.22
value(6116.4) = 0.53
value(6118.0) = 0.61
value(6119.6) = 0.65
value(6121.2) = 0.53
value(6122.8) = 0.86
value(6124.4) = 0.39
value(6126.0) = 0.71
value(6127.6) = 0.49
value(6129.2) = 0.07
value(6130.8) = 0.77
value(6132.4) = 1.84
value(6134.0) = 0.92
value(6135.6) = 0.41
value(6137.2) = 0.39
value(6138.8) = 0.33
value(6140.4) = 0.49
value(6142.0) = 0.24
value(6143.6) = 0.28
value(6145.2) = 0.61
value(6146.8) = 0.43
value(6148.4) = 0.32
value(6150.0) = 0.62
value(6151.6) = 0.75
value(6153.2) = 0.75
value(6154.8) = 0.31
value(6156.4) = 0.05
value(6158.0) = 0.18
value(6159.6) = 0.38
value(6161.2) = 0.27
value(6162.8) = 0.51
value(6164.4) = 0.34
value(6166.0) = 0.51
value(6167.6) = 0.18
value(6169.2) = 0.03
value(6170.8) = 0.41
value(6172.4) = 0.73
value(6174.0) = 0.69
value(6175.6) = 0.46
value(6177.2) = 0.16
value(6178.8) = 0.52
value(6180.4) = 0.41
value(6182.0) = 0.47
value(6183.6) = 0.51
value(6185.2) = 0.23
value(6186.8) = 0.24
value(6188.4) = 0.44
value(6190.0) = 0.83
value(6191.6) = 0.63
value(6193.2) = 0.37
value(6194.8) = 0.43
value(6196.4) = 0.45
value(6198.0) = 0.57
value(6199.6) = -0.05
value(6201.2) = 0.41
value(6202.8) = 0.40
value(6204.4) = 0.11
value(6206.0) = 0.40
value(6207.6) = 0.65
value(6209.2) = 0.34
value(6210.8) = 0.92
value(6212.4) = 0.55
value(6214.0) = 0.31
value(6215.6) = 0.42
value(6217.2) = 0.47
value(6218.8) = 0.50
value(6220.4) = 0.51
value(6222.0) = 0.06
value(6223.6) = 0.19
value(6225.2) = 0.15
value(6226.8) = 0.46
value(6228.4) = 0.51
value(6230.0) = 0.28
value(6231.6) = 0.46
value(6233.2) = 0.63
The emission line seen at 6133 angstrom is [O III] 5007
